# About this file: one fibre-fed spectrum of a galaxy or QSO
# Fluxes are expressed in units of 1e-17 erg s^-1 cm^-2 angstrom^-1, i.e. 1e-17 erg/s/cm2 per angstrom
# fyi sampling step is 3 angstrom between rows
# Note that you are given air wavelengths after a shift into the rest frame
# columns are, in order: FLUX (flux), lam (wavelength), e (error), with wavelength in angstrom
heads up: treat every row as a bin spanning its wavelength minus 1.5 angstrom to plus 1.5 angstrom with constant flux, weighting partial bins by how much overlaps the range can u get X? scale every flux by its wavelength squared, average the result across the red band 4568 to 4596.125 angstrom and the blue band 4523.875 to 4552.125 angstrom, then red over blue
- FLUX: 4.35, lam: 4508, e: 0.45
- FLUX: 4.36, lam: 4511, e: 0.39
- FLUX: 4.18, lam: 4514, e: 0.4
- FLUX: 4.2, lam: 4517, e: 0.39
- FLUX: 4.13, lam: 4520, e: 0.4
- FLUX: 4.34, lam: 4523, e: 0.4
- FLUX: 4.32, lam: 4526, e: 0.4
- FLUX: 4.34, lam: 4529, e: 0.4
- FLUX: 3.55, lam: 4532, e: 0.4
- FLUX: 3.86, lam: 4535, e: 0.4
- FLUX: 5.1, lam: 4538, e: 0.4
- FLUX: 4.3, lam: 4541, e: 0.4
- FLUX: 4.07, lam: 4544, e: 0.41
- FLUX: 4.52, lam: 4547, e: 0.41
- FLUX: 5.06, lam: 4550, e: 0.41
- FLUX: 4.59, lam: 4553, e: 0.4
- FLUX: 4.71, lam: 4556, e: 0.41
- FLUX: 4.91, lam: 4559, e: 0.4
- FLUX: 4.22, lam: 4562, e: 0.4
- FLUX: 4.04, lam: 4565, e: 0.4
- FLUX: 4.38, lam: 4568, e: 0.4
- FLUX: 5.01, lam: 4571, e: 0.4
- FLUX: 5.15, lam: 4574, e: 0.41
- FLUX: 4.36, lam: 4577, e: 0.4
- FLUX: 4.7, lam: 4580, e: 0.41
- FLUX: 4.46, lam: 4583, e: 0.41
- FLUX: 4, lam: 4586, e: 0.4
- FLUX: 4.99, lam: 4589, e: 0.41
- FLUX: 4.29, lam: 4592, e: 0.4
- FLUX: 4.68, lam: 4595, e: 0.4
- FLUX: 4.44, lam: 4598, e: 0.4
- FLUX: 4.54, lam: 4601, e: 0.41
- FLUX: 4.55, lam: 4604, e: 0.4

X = 1.08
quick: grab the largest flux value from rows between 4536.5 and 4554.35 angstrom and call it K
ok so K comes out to 5.1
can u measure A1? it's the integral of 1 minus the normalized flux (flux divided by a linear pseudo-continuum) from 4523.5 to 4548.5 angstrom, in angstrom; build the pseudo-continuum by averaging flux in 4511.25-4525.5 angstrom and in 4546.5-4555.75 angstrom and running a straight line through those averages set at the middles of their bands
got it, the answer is 1.4 angstrom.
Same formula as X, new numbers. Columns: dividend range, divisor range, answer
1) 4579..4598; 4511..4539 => 1.10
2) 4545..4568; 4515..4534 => 1.12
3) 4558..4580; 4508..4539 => 1.11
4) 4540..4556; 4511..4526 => 1.08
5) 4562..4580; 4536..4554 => 1.01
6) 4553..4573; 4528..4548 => 1.09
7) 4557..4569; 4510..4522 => 1.07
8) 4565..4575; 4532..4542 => 1.11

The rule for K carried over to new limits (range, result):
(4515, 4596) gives 5.15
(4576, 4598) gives 4.99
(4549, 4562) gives 5.06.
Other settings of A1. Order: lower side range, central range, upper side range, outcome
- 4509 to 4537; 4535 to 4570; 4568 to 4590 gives -0.81 angstrom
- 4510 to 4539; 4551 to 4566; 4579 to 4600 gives -0.55 angstrom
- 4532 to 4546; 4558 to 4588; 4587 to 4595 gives -0.27 angstrom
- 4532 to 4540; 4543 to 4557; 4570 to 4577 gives -0.22 angstrom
